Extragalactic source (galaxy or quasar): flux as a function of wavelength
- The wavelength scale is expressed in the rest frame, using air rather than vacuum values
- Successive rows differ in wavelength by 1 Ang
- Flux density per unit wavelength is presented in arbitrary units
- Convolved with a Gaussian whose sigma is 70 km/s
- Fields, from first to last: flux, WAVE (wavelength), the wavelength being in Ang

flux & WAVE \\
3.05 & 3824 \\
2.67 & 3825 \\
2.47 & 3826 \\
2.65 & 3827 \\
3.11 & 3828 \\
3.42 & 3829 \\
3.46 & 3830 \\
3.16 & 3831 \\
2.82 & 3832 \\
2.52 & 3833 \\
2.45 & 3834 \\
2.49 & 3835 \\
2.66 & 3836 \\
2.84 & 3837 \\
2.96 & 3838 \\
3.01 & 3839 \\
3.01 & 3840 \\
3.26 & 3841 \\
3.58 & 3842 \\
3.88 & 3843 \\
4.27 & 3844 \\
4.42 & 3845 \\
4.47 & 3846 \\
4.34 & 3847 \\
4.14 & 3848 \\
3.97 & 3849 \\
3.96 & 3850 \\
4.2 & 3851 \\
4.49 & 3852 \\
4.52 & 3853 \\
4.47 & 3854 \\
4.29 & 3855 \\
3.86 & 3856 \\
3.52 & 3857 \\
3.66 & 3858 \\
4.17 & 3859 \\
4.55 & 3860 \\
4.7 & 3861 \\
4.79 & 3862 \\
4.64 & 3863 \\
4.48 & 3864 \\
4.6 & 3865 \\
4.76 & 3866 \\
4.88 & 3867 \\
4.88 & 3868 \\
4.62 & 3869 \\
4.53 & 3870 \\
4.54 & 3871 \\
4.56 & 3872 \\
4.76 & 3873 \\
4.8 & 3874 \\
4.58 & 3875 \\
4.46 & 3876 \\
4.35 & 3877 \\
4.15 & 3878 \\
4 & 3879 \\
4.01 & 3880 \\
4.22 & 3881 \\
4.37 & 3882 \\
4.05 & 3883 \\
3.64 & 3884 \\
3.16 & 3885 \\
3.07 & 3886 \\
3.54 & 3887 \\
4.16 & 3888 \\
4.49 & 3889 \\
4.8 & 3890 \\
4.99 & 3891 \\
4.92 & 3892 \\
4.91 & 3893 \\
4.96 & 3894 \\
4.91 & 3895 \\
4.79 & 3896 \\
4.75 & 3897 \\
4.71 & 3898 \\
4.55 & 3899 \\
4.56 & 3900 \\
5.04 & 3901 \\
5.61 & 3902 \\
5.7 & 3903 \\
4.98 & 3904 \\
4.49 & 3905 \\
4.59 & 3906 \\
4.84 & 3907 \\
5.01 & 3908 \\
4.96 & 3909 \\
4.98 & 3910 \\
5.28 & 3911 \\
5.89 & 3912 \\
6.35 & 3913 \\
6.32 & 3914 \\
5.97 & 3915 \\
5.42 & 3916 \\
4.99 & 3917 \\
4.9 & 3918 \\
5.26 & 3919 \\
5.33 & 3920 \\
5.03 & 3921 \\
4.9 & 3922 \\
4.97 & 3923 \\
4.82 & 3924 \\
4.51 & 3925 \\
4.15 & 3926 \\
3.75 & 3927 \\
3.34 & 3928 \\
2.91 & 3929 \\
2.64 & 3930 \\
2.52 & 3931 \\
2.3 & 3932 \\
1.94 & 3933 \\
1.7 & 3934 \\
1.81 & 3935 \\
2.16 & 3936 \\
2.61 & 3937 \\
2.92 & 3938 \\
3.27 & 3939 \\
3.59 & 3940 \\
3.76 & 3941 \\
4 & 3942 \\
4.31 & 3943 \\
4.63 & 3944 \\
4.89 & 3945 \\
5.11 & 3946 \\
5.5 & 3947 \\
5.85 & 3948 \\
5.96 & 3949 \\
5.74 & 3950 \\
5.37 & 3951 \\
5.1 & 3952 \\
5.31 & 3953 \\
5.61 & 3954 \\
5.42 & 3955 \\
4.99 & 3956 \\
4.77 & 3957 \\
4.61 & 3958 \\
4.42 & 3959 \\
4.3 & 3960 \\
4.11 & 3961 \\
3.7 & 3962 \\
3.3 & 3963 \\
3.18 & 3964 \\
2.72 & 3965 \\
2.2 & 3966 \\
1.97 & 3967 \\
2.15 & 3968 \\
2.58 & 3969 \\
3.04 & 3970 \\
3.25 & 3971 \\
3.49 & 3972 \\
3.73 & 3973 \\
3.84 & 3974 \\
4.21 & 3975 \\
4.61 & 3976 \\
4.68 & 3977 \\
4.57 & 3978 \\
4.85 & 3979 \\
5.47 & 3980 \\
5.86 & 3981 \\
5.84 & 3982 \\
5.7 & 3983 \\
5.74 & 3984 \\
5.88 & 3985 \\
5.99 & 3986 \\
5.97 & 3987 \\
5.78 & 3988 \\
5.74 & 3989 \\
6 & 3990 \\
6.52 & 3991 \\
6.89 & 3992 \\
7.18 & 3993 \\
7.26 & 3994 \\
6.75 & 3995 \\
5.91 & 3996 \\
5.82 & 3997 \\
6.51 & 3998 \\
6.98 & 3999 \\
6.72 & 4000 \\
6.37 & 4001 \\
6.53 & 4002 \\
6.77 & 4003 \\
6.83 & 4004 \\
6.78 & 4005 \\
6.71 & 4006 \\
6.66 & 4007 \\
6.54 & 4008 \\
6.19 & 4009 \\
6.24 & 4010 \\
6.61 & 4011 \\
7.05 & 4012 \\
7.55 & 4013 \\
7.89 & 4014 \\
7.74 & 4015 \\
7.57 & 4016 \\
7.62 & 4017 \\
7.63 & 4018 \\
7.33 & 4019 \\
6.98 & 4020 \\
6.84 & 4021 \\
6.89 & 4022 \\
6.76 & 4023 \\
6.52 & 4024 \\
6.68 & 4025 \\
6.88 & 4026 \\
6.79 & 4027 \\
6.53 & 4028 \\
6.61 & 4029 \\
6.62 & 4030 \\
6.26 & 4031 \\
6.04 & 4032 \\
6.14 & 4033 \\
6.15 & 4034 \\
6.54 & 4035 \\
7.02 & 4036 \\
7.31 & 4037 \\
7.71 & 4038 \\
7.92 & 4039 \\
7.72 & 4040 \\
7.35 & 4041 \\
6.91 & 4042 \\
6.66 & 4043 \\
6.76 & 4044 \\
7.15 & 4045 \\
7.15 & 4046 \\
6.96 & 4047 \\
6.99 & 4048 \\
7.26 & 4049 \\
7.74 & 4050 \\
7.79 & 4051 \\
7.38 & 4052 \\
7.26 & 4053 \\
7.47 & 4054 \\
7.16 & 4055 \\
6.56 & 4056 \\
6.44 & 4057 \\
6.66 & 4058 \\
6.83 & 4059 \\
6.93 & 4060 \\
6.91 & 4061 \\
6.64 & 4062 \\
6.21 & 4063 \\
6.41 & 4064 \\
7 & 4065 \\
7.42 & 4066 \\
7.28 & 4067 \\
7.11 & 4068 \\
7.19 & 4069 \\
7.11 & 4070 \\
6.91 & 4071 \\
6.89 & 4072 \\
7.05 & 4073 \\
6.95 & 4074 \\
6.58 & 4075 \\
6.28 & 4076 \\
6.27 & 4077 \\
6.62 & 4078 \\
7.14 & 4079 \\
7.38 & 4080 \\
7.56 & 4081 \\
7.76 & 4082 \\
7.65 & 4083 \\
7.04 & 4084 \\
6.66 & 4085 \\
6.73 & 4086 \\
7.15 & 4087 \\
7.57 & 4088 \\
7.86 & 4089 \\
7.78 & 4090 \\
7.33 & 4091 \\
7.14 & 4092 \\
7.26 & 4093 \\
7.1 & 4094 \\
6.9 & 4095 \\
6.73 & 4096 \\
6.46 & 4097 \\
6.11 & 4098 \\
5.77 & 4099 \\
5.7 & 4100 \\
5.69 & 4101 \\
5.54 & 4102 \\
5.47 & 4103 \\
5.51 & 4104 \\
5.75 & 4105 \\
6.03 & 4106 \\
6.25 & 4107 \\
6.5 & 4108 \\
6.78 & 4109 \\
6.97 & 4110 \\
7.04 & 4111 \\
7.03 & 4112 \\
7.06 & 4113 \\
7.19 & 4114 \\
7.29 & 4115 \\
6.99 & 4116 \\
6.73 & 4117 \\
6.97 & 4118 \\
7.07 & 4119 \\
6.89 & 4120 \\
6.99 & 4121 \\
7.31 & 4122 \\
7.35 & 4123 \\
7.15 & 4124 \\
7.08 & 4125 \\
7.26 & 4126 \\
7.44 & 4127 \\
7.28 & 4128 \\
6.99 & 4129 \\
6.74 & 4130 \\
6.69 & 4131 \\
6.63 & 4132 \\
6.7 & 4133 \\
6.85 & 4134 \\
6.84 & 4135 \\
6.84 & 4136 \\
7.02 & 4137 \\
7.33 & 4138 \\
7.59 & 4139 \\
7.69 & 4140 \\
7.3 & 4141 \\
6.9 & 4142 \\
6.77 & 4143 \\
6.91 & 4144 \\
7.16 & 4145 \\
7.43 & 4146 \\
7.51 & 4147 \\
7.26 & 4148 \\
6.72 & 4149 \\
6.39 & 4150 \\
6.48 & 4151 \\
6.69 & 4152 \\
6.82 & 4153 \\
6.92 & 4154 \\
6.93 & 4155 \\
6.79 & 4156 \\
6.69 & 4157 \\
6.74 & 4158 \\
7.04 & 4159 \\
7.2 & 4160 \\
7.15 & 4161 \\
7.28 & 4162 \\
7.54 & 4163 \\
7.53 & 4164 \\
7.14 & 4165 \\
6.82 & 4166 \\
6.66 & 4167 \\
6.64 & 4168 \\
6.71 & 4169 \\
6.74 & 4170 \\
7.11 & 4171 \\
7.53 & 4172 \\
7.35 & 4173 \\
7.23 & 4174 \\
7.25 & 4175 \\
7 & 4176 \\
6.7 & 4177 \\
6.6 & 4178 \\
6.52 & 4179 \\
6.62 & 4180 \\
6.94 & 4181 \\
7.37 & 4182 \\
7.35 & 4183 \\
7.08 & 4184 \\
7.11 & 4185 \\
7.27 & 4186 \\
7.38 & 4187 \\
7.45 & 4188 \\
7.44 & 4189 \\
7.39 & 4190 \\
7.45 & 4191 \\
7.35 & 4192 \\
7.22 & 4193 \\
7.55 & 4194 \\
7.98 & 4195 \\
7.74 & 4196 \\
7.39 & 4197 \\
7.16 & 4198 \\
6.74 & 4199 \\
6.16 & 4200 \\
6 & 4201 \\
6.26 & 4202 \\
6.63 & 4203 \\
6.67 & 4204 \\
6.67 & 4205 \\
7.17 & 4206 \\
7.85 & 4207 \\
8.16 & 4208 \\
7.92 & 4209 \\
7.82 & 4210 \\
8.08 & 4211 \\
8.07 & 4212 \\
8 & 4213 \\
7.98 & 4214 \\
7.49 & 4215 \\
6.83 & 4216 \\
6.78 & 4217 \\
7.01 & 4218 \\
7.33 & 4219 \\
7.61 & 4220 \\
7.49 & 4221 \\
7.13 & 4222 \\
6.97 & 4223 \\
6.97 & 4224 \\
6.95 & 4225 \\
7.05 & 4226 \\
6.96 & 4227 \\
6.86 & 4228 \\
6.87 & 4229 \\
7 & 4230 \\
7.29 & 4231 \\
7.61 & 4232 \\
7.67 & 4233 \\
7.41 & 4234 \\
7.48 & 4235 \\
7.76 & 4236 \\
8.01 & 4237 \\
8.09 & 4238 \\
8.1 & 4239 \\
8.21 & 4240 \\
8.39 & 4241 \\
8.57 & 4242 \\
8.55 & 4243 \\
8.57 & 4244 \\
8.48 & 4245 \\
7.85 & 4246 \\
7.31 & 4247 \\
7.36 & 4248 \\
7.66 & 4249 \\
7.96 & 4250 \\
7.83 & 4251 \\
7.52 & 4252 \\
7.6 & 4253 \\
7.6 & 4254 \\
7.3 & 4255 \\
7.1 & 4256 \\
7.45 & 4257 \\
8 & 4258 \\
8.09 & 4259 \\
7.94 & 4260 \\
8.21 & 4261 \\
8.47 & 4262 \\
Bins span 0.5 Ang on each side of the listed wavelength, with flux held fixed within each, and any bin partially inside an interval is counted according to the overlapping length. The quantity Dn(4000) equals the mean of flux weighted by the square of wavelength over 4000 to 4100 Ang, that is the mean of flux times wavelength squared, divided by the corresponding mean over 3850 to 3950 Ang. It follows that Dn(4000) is 1.7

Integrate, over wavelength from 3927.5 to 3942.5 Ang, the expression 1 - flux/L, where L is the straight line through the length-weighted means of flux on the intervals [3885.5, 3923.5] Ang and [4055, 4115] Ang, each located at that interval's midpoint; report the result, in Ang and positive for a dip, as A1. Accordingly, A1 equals 7.1 Ang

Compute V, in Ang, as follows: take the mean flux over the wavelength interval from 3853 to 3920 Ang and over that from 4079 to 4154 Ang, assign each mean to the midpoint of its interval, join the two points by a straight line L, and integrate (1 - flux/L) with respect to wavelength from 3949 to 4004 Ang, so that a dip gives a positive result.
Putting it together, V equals 4.9 Ang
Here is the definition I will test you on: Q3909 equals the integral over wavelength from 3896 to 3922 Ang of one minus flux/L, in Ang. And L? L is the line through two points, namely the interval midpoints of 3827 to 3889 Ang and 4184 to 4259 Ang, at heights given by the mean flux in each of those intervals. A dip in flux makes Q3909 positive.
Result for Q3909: -4.2 Ang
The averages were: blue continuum 3.95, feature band 5.17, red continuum 7.46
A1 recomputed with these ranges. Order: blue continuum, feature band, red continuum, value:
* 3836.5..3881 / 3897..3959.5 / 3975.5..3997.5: 6.8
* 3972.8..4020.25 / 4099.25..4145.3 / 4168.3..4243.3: 0.6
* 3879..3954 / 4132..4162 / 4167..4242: -1.2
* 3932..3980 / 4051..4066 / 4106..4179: -3.4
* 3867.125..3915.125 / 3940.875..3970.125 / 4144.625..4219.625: 5.1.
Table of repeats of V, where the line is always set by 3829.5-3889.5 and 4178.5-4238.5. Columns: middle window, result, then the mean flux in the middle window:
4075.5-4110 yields -2.88 Ang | 6.69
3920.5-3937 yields 4.66 Ang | 3.32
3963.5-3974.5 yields 4.60 Ang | 2.92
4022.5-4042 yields -4.18 Ang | 6.82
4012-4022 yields -3.55 Ang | 7.41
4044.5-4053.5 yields -2.38 Ang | 7.3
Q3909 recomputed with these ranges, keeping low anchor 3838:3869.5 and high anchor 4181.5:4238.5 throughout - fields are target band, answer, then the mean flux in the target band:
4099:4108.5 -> 0.82 Ang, 5.82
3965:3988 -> 4.08 Ang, 4.34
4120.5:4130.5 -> -0.90 Ang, 7.16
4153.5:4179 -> -0.29 Ang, 7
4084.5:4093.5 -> -1.48 Ang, 7.28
